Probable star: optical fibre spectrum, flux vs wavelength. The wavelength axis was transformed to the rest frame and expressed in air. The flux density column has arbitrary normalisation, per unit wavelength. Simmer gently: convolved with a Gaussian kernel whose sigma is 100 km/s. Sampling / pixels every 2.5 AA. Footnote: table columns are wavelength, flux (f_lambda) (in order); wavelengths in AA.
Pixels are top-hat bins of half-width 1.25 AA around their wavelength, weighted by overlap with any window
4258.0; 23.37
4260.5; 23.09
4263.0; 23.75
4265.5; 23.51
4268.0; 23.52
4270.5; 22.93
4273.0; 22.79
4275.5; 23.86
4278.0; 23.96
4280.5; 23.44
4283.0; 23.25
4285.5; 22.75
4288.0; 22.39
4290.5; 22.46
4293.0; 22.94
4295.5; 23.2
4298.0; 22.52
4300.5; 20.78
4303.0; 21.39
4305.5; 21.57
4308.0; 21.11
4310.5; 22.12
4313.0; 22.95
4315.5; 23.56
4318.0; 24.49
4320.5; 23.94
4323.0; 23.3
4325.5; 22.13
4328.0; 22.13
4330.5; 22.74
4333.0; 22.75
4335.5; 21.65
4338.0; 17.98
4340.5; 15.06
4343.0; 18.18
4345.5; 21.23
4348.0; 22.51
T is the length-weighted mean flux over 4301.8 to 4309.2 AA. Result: 21.4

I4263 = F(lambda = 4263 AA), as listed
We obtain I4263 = 23.75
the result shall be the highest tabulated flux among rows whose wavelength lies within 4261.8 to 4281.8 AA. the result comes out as 23.96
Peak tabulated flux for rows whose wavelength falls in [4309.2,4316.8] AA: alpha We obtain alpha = 23.56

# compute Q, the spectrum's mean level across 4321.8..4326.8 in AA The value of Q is 22.7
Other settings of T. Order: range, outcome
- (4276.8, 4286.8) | 23.3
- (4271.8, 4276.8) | 23.3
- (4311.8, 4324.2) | 23.7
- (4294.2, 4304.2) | 22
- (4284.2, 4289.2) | 22.6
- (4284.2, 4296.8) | 22.7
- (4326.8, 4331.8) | 22.4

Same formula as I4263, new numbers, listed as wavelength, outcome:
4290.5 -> 22.46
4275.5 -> 23.86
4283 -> 23.25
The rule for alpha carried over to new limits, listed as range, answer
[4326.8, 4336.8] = 22.75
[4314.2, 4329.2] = 24.49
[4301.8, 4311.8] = 22.12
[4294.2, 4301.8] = 23.2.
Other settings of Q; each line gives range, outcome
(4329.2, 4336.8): 22.3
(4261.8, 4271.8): 23.4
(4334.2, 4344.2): 18.2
